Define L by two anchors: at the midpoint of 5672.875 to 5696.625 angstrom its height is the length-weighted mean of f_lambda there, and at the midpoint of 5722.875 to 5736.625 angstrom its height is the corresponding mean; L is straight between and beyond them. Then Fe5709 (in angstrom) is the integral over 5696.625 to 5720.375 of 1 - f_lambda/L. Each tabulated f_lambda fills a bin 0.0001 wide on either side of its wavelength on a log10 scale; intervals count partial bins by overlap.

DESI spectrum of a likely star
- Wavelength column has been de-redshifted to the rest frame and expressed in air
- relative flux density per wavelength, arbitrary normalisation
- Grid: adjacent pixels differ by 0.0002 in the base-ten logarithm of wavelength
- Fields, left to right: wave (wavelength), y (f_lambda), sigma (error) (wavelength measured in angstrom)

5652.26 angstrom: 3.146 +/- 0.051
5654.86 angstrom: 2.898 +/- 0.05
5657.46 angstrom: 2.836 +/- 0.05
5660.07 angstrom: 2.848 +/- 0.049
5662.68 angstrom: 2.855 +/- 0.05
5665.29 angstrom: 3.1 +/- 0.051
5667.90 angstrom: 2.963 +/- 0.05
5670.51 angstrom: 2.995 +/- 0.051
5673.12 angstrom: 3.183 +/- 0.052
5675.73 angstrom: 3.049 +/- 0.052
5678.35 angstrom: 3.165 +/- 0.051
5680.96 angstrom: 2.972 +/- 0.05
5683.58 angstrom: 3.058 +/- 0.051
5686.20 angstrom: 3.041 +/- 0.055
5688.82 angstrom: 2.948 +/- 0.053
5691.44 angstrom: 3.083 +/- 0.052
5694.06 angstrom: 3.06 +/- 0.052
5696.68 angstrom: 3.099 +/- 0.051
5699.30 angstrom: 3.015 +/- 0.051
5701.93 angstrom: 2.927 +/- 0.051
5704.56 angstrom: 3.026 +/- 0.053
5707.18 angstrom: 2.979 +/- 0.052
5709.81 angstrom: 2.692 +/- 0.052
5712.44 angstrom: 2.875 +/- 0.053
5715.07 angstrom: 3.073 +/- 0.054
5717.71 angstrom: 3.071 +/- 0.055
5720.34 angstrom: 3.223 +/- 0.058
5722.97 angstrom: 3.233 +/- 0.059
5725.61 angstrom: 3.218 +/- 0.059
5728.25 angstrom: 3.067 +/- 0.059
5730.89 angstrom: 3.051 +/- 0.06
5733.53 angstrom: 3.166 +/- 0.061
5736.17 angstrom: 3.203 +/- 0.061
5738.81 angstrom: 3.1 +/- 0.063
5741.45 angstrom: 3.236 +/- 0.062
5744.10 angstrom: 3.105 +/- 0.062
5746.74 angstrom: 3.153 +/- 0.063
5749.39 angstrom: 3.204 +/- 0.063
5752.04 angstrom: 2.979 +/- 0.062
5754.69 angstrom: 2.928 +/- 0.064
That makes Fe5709 0.9 angstrom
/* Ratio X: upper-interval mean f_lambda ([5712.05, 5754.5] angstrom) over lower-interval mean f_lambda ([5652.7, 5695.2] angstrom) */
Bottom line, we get 1.0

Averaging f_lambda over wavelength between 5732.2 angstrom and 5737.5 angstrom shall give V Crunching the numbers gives 3.19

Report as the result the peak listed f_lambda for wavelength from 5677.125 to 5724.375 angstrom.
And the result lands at 3.233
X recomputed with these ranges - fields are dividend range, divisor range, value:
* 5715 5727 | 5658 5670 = 1.08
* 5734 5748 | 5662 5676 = 1.04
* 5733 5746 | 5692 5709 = 1.05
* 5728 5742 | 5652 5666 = 1.07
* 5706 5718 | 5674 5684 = 0.95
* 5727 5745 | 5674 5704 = 1.03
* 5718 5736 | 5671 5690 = 1.03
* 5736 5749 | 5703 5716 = 1.08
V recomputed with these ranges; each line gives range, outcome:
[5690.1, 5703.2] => 3.04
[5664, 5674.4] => 3.06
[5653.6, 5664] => 2.86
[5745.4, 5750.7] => 3.18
